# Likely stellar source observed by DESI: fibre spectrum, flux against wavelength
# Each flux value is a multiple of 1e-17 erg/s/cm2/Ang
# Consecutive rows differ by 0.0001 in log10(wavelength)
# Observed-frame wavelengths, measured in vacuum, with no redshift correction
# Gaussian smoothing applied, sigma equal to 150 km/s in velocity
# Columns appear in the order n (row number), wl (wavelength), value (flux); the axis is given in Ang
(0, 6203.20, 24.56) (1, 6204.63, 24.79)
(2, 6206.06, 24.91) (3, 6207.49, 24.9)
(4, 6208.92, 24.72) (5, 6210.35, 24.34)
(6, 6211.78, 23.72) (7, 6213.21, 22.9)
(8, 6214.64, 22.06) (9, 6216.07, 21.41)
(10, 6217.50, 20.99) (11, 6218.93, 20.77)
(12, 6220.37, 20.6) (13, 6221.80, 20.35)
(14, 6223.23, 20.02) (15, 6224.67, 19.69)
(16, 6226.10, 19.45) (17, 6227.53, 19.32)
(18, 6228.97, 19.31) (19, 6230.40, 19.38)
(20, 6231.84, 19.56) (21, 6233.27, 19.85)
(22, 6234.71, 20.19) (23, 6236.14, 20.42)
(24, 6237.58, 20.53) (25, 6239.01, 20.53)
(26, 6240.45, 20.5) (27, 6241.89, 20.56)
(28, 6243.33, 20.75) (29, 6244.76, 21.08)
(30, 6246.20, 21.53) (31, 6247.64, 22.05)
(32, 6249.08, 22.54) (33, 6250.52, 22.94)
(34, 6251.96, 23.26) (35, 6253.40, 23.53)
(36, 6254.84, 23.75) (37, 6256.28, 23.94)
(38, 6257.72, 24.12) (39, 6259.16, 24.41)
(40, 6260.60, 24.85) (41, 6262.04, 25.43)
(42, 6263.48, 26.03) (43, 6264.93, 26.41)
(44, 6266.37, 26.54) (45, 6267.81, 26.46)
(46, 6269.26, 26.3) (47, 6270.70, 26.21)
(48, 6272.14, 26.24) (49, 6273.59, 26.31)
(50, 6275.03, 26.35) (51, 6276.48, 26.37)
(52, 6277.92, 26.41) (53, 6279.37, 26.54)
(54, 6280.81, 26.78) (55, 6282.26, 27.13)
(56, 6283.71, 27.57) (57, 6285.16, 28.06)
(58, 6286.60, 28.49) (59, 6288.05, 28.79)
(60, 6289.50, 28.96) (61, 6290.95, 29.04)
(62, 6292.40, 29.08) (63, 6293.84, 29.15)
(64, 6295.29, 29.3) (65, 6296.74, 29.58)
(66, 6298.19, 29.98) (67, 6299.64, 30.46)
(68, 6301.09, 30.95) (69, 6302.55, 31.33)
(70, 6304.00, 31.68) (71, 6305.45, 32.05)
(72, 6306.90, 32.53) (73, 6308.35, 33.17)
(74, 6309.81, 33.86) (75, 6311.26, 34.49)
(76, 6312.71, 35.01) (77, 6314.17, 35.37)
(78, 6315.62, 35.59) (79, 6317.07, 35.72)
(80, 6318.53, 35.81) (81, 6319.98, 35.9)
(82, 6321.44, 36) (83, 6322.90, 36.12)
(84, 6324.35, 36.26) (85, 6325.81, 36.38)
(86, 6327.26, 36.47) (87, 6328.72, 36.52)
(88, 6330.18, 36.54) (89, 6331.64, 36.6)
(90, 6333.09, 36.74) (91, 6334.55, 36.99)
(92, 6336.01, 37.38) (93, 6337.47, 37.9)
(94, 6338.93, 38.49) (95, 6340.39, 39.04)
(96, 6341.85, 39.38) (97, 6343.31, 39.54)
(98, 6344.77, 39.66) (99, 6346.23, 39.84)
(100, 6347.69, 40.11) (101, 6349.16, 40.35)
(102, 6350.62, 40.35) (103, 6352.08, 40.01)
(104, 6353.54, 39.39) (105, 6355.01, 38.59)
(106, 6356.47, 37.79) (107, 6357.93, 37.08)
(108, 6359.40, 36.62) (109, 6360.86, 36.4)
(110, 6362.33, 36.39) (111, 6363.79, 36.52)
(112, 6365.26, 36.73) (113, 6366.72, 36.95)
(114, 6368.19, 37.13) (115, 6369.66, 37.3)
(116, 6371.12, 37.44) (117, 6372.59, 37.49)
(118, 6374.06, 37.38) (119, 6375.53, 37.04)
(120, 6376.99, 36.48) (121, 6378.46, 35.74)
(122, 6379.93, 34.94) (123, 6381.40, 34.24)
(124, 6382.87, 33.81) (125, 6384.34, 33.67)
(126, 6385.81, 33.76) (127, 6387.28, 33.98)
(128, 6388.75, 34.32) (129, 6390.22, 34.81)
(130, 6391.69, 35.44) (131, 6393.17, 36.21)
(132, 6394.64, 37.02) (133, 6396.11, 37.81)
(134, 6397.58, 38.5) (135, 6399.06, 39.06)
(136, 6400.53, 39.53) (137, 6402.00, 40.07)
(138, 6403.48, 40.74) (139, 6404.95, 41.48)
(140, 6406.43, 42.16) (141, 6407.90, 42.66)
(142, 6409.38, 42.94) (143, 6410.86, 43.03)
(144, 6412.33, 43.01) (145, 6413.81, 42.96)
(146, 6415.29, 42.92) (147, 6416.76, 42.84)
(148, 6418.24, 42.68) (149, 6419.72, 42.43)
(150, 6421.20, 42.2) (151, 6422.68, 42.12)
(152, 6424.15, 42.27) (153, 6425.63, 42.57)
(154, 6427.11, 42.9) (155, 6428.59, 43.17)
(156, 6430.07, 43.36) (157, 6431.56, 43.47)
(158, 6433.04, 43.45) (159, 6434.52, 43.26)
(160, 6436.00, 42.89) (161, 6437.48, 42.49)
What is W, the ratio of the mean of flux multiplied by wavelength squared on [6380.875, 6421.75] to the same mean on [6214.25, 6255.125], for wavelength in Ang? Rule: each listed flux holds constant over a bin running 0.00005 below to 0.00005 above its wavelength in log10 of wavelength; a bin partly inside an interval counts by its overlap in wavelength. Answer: 1.97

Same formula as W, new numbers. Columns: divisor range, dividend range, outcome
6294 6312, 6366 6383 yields 1.18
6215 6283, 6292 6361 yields 1.60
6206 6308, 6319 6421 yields 1.60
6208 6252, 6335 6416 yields 1.89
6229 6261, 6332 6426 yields 1.85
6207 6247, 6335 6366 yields 1.90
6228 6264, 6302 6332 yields 1.62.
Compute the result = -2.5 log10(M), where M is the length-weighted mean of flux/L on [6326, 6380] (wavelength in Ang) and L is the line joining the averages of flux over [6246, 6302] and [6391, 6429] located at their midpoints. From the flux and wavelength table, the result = -0.08 mag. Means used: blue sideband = 26.5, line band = 37.7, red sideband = 41.1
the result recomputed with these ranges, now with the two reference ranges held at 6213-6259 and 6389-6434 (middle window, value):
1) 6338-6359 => -0.157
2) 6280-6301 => -0.055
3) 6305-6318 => -0.153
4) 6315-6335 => -0.161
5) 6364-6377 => -0.021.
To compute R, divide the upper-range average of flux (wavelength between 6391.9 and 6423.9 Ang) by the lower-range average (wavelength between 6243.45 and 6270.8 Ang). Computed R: 1.70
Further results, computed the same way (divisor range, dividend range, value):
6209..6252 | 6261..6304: 1.32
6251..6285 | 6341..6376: 1.48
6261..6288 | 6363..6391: 1.34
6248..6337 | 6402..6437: 1.42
